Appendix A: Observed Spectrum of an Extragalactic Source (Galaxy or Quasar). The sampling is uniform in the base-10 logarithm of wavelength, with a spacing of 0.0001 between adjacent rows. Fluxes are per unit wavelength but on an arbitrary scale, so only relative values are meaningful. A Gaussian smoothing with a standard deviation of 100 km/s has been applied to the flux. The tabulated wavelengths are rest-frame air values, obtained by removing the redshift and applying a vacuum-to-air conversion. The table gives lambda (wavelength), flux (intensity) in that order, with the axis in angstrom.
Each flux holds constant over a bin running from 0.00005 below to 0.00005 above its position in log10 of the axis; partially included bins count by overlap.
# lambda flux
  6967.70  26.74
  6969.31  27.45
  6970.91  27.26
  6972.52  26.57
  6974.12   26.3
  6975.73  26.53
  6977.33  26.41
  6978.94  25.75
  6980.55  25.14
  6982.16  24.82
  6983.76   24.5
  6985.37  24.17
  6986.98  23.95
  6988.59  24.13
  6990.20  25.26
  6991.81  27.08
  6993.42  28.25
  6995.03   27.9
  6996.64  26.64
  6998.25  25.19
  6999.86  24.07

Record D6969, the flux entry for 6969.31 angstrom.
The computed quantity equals 27.45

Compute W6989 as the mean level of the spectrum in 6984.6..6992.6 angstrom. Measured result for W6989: 24.9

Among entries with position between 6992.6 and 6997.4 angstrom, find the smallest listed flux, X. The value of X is 26.64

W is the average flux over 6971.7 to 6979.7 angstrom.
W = 26.3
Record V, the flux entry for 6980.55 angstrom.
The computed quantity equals 25.14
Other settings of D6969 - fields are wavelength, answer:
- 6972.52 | 26.57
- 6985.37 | 24.17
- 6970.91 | 27.26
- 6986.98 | 23.95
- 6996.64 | 26.64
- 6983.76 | 24.5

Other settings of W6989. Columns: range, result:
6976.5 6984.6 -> 25.3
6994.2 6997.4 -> 27.3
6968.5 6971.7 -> 27.4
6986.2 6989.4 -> 24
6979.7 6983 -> 25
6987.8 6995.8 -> 26.5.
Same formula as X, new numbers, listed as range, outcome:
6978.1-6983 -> 24.82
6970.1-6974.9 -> 26.3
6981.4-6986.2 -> 24.17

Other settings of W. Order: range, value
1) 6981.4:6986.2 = 24.5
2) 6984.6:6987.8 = 24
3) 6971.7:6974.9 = 26.4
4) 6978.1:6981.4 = 25.4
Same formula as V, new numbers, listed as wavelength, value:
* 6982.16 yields 24.82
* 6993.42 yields 28.25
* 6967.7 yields 26.74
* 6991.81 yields 27.08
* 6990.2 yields 25.26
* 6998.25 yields 25.19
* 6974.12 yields 26.3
